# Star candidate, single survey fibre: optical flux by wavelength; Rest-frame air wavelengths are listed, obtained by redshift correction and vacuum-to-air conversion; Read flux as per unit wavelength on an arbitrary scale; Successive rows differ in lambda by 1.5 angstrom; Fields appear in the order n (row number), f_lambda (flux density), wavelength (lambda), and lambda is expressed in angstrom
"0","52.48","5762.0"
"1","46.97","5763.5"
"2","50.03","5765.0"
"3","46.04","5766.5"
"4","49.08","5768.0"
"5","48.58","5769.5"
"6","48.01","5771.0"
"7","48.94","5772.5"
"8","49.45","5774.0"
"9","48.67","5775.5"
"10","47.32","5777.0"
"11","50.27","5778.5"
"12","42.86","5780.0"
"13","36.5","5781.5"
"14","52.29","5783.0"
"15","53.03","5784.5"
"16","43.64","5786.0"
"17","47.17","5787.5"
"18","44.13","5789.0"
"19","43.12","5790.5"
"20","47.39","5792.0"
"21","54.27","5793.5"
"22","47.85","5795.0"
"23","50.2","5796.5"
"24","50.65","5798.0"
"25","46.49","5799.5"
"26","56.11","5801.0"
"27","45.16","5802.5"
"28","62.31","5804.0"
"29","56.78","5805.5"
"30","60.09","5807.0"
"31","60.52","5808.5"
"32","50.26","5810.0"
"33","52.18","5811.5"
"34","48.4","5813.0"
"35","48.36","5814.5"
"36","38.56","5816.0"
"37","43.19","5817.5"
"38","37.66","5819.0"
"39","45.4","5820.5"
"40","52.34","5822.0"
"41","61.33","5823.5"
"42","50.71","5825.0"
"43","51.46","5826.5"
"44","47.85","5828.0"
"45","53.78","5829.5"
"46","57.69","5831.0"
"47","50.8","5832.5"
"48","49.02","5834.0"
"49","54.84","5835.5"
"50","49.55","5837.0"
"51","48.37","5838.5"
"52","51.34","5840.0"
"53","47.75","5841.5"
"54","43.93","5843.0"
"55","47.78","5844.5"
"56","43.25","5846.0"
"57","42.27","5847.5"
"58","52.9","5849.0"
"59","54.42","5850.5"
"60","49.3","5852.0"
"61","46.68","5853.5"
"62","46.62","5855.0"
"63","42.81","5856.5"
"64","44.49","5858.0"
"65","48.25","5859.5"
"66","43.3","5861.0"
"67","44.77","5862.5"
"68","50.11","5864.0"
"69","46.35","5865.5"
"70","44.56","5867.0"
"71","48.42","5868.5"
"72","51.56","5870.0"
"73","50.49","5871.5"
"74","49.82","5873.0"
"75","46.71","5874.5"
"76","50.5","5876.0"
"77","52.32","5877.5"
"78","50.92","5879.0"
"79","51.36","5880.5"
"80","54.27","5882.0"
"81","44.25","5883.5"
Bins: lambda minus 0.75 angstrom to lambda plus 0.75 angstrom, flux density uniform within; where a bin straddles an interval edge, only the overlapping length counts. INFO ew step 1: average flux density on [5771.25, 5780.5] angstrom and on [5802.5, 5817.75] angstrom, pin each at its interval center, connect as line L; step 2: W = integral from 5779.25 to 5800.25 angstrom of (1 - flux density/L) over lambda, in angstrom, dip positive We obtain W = 1.1 angstrom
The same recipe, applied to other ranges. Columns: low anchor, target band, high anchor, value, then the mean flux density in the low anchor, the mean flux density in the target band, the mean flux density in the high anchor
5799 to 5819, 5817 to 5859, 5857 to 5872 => 0.1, 51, 48.9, 47.1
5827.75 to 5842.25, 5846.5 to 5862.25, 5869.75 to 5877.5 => 1.1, 51.2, 47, 49.9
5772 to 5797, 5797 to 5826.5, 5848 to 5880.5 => -1.9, 47.4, 50.9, 48.4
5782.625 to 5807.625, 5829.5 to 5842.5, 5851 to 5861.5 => -1.0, 50.6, 51.2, 46.2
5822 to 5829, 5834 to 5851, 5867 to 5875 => 0.9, 52.8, 48.7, 49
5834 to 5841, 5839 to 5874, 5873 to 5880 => 2.1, 50.7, 47.4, 50.1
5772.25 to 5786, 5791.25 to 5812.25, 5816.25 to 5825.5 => -2.3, 47.4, 52.9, 47.8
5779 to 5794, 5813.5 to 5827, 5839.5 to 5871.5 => -0.2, 46.4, 47.6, 47.2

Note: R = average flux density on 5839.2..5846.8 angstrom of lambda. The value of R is 46.8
